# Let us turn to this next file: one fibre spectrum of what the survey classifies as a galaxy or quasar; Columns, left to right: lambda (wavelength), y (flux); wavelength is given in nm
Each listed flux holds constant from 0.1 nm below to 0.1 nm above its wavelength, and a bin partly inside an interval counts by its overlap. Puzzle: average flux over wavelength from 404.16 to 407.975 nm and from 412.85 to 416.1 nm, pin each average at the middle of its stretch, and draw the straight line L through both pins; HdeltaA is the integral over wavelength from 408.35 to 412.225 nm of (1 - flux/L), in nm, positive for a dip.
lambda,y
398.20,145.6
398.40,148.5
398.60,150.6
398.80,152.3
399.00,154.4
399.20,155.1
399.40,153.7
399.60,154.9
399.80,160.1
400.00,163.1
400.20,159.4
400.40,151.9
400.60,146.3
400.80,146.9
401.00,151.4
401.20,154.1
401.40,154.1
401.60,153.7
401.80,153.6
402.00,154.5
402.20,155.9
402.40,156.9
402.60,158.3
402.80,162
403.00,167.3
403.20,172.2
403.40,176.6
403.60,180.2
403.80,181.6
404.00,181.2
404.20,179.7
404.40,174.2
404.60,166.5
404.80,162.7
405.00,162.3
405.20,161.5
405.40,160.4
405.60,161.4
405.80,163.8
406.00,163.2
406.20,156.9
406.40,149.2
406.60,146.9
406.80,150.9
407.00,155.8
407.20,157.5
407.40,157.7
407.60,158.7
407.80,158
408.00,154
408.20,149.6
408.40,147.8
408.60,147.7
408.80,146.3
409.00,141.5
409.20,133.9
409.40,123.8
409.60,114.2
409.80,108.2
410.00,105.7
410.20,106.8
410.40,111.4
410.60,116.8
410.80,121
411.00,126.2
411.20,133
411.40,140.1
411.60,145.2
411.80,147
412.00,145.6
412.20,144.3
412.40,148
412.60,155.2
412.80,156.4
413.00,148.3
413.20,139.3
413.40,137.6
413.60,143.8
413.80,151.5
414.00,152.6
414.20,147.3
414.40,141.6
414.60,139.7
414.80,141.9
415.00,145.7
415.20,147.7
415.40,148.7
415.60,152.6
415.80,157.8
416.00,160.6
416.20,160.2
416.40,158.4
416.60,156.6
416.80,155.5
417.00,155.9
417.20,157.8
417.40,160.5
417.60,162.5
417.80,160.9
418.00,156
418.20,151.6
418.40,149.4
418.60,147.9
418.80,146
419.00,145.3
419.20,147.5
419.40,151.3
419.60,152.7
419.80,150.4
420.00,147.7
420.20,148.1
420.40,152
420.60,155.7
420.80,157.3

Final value 0.60 nm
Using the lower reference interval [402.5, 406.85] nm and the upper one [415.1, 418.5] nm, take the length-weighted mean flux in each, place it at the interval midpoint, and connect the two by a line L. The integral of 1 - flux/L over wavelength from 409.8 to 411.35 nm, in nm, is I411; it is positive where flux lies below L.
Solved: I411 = 0.42 nm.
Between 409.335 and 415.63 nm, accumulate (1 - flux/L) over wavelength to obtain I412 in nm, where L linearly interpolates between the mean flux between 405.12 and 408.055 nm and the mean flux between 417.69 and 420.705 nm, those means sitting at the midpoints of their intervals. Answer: 0.70 nm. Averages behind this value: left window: 157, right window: 151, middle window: 137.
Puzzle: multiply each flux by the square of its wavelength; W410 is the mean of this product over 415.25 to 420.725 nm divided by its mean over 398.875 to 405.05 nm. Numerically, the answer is 1.0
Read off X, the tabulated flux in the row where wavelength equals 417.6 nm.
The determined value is 162.5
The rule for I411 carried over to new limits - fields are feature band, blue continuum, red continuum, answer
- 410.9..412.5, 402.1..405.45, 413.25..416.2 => 0.13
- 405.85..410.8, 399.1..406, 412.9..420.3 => 0.55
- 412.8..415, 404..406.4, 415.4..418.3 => 0.20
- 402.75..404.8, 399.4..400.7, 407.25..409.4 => -0.29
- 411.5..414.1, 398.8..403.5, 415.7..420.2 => 0.13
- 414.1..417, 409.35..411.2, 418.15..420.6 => -0.34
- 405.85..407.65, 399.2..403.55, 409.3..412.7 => -0.17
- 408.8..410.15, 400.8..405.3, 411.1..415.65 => 0.27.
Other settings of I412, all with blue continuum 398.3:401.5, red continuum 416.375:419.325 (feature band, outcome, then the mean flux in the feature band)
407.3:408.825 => 0.01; 153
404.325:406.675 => -0.11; 161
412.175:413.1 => 0.02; 151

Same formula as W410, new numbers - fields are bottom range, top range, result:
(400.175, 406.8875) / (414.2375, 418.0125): 1.01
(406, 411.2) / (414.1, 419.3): 1.15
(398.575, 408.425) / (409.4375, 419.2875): 0.95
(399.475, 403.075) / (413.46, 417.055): 1.04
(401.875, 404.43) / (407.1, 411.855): 0.83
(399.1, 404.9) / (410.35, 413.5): 0.90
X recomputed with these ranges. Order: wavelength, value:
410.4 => 111.4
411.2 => 133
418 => 156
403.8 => 181.6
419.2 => 147.5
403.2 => 172.2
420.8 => 157.3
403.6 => 180.2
